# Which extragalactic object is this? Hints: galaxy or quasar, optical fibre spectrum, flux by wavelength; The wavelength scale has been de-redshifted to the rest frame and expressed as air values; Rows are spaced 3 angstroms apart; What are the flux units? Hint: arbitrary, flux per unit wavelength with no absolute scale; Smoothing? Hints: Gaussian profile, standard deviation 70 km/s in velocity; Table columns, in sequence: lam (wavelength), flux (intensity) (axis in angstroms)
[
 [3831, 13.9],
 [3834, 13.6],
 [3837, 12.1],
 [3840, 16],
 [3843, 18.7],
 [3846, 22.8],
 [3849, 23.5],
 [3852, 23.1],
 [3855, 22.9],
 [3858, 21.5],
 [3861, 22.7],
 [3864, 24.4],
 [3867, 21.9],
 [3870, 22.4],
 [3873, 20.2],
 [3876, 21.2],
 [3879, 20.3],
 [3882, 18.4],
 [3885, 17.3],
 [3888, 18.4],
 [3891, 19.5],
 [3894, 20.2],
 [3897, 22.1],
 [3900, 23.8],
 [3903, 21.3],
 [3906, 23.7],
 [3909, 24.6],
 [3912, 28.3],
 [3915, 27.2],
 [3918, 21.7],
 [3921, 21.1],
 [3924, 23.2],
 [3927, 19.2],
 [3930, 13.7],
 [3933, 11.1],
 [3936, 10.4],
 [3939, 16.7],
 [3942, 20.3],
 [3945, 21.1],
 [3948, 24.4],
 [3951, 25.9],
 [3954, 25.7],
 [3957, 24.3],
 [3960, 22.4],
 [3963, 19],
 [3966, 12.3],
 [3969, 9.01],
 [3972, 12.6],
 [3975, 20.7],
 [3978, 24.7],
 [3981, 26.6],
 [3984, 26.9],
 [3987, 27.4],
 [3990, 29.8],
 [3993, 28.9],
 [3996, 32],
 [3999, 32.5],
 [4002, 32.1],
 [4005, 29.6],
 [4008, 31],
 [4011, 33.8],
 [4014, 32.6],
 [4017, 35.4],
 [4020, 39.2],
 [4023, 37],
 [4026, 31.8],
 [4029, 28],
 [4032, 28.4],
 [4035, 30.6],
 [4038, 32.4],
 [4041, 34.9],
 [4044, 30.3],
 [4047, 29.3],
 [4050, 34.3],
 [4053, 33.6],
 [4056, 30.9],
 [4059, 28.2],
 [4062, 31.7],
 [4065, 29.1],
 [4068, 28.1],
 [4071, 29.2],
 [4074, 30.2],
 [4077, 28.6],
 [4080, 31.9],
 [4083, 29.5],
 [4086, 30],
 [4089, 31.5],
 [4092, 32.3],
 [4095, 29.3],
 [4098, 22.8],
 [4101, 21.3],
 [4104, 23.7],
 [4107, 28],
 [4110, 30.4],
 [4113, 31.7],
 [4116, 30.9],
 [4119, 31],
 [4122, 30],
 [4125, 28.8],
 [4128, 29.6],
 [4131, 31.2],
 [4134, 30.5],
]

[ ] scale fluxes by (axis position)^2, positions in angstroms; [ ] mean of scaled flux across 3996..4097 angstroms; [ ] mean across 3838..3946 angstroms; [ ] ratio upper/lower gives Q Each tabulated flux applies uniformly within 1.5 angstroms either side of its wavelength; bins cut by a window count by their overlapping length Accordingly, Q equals 1.64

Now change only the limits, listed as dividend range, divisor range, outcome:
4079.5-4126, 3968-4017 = 1.11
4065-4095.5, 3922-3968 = 1.67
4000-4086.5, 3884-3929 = 1.53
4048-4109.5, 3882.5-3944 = 1.57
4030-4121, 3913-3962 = 1.55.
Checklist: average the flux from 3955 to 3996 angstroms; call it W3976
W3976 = 22.3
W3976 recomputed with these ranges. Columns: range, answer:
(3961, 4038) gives 27.7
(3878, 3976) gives 20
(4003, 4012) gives 31.4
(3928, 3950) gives 17.1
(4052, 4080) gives 30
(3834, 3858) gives 19.6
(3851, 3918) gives 22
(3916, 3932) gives 19.7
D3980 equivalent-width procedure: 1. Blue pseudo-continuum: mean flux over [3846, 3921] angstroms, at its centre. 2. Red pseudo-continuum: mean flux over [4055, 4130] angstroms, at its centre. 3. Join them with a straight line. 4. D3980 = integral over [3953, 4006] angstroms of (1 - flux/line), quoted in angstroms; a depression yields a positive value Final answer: 2.6 angstroms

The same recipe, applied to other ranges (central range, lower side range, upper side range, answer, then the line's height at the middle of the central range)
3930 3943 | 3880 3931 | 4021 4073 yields 5.1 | 23.6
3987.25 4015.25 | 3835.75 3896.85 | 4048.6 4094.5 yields -4.2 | 27.1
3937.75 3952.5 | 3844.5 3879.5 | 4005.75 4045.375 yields 3.1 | 27.6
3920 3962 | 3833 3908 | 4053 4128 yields 6.2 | 23.3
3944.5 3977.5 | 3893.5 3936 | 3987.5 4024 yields 8.5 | 27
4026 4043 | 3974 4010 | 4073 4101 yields -1.2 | 28.9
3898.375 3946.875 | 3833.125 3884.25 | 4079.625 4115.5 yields 4.3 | 22.5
